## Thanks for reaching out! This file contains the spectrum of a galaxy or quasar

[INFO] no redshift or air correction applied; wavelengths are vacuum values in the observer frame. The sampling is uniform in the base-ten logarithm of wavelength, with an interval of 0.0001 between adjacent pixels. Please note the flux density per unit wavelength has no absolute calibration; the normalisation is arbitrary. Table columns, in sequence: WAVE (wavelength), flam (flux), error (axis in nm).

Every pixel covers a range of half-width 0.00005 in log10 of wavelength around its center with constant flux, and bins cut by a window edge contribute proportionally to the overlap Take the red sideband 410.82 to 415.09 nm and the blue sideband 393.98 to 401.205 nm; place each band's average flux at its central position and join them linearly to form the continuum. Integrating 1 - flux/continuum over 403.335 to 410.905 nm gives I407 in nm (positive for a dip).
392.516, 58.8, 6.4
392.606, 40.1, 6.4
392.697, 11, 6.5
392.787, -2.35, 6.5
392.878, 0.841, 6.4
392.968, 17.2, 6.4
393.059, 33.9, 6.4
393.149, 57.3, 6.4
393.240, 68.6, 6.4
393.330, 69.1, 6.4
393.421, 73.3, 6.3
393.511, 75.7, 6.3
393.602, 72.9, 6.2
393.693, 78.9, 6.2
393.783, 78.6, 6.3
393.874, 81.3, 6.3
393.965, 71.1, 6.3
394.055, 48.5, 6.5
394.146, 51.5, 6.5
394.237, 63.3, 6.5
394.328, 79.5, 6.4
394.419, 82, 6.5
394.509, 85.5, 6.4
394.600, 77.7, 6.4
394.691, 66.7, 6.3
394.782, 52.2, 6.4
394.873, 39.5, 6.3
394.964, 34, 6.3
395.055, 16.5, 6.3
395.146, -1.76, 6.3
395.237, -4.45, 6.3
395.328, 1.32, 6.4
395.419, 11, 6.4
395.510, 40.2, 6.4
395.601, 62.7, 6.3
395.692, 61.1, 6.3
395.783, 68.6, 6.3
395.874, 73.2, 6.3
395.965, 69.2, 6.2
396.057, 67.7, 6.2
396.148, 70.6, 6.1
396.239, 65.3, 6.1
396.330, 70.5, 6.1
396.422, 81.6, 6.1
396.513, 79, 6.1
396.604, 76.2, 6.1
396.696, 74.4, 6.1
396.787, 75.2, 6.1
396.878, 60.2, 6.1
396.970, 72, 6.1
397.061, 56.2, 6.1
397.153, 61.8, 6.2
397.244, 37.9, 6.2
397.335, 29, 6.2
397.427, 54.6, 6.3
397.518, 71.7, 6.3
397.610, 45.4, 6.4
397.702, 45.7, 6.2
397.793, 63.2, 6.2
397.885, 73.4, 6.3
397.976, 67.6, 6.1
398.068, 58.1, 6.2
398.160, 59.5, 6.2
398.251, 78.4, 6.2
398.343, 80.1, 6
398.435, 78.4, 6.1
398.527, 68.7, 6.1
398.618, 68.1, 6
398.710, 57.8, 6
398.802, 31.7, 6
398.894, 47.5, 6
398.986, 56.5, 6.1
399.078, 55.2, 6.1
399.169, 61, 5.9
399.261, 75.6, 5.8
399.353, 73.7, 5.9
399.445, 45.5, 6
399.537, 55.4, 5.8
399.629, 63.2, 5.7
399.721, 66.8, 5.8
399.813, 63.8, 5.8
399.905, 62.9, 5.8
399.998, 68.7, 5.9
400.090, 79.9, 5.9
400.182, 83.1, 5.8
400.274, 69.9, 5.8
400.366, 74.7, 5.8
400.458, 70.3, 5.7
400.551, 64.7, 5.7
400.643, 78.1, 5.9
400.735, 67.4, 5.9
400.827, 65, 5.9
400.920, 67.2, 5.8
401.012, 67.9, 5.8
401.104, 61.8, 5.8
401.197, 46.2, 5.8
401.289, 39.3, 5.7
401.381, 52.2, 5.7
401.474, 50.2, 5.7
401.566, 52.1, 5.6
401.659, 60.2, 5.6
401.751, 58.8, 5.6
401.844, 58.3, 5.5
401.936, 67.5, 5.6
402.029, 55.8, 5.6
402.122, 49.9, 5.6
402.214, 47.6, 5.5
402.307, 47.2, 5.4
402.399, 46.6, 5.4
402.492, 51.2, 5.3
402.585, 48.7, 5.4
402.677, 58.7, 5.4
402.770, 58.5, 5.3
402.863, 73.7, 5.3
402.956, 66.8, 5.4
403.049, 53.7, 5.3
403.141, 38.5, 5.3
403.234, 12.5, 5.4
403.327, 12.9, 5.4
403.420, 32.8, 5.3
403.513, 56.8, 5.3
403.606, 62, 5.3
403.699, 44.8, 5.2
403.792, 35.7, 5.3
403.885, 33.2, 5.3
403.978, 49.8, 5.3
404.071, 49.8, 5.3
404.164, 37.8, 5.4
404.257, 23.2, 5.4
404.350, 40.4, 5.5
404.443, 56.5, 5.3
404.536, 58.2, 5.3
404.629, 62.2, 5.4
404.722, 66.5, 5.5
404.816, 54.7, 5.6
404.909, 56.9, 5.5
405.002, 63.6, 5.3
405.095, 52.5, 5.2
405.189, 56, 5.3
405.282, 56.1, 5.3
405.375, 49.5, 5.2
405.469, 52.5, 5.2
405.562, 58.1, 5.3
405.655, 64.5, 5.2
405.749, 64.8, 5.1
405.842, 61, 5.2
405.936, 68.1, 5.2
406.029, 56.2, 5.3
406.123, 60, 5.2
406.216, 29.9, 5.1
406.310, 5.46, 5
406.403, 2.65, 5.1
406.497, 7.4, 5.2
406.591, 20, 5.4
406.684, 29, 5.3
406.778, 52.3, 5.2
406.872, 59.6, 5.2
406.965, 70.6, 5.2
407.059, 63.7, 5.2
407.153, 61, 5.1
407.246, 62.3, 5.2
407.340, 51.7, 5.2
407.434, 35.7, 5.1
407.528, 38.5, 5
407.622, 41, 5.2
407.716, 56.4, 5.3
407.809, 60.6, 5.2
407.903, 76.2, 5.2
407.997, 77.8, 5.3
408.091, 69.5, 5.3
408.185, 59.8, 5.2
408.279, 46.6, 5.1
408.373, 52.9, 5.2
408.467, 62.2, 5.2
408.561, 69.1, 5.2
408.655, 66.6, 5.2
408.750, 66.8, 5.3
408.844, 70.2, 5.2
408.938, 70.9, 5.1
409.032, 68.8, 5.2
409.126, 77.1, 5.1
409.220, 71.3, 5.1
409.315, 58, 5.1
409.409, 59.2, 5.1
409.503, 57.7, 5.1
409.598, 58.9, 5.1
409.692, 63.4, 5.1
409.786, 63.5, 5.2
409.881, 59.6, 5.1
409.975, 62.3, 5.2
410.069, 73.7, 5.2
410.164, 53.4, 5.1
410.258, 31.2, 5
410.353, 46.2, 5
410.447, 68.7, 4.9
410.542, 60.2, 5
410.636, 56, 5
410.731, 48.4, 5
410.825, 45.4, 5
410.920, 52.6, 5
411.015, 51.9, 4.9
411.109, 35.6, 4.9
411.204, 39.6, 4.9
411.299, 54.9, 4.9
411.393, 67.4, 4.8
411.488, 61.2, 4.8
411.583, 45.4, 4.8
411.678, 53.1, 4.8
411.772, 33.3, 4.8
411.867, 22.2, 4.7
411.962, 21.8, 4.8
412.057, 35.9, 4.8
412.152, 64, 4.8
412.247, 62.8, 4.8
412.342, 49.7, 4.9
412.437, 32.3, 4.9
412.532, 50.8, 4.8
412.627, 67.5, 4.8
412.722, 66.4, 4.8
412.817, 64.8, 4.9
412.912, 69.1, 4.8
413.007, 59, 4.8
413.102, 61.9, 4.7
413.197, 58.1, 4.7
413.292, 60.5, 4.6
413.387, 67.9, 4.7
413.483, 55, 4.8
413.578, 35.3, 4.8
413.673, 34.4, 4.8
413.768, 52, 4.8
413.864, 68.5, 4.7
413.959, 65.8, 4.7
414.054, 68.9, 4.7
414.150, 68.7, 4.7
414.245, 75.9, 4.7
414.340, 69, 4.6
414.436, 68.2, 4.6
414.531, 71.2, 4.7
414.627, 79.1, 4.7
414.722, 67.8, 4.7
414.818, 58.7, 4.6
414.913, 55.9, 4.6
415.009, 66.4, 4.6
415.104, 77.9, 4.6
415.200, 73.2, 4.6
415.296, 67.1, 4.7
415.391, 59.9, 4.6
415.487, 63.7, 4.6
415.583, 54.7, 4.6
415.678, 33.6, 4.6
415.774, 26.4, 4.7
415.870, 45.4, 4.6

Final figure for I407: 0.536 nm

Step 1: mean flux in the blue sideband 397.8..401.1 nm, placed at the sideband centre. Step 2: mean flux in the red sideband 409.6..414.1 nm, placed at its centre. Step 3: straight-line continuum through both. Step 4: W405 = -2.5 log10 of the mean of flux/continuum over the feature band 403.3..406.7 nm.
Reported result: 0.30 mag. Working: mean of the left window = 65.8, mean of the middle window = 46.1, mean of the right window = 53.7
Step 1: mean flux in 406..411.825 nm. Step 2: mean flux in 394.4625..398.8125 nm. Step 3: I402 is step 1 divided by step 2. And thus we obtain 0.9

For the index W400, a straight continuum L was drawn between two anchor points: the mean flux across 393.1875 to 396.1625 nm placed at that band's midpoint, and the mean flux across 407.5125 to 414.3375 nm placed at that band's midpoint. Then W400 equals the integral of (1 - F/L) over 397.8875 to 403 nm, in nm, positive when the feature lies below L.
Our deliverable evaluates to -0.41 nm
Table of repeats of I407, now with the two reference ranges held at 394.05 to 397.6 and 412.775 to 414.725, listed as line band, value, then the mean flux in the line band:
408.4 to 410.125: -0.12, 65.3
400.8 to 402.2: 0.04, 56.5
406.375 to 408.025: 0.33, 48.3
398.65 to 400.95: -0.27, 64.2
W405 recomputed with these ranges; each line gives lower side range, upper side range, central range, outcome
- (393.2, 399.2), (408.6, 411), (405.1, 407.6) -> 0.26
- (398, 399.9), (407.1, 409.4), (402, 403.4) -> 0.28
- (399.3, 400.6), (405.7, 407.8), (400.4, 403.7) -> 0.13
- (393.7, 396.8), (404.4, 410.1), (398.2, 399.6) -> -0.09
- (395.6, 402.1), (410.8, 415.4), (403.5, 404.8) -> 0.25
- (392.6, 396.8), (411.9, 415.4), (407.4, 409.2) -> -0.06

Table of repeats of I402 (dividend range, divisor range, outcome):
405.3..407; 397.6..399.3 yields 0.73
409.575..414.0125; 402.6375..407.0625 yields 1.12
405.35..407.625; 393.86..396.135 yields 0.90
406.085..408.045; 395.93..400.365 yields 0.71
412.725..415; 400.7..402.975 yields 1.11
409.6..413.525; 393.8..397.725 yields 0.95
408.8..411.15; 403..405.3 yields 1.26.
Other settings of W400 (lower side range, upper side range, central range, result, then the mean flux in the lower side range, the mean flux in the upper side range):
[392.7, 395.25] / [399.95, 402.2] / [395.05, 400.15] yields -0.06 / 52.4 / 62.6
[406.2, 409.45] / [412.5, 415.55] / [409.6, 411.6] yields 0.12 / 53.7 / 63.4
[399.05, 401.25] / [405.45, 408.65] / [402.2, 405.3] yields 0.50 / 66.2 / 51.6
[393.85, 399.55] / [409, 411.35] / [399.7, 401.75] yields -0.22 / 58.4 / 56.6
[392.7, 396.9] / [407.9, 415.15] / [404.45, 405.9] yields -0.03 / 55.5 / 58.6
